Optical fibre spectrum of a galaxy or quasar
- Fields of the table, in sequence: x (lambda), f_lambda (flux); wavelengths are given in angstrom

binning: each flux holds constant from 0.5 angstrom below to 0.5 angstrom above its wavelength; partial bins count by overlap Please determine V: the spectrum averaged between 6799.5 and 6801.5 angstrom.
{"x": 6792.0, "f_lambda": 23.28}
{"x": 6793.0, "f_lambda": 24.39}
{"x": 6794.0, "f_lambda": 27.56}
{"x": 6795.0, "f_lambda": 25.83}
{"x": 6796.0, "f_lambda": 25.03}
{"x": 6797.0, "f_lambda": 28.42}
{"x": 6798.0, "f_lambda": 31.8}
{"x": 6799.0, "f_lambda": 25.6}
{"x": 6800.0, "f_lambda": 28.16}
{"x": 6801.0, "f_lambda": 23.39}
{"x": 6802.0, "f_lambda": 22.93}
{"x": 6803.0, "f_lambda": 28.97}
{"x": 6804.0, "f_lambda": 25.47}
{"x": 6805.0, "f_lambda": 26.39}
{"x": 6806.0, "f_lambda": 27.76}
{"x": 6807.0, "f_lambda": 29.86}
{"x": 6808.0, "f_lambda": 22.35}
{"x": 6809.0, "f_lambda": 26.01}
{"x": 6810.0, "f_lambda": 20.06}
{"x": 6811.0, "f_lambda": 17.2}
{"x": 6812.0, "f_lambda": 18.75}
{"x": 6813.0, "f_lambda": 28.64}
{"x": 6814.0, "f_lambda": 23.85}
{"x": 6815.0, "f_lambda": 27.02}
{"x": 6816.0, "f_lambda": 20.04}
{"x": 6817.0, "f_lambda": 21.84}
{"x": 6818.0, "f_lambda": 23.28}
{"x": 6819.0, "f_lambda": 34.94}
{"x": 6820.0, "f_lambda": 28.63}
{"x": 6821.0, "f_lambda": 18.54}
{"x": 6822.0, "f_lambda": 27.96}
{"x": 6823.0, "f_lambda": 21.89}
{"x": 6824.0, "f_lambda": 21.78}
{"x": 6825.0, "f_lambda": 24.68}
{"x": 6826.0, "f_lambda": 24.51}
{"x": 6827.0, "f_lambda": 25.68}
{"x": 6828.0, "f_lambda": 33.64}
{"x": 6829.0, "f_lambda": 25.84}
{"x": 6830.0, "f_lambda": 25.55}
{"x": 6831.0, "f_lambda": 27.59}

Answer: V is 25.8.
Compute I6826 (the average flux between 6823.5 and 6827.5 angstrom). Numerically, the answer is 24.2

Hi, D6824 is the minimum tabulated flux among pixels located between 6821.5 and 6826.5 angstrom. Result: 21.78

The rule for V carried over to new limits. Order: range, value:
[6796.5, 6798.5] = 30.1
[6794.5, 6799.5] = 27.3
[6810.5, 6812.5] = 18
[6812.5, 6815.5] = 26.5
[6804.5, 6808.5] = 26.6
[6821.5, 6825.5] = 24.1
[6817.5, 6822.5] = 26.7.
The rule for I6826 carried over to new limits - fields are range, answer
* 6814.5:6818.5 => 23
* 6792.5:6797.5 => 26.2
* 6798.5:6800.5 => 26.9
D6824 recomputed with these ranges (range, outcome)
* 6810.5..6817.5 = 17.2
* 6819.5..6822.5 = 18.54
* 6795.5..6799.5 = 25.03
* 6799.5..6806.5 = 22.93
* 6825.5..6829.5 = 24.51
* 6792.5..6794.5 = 24.39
